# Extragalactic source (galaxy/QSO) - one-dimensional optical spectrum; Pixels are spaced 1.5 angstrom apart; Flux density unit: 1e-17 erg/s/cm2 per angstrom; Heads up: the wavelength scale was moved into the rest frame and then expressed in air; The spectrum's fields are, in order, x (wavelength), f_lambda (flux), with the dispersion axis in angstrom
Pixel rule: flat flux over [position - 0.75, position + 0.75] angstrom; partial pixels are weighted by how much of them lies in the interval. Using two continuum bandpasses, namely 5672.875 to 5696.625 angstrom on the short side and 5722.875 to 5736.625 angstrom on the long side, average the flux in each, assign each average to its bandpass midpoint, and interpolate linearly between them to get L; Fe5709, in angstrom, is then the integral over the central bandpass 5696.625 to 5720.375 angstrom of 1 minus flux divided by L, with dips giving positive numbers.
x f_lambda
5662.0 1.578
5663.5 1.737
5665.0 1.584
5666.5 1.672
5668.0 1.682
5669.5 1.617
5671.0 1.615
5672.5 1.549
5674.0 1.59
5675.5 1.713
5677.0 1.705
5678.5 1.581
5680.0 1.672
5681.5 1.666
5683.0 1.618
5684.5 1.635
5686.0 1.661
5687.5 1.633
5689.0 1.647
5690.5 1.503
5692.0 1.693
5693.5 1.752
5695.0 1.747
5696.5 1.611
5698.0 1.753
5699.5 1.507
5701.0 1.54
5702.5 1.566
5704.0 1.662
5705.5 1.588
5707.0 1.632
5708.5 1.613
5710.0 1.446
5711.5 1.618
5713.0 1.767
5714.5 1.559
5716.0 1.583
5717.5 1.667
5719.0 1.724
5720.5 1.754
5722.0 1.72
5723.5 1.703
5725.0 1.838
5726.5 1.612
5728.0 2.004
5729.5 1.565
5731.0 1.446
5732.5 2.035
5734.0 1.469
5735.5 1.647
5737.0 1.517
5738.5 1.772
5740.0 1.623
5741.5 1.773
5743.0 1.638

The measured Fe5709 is 0.8 angstrom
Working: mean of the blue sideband 1.65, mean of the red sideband 1.7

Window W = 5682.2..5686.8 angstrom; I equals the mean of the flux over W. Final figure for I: 1.64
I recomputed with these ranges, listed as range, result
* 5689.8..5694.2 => 1.65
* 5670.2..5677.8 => 1.63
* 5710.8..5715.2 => 1.65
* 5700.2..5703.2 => 1.55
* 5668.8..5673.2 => 1.59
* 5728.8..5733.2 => 1.68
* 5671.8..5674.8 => 1.57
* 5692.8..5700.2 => 1.67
